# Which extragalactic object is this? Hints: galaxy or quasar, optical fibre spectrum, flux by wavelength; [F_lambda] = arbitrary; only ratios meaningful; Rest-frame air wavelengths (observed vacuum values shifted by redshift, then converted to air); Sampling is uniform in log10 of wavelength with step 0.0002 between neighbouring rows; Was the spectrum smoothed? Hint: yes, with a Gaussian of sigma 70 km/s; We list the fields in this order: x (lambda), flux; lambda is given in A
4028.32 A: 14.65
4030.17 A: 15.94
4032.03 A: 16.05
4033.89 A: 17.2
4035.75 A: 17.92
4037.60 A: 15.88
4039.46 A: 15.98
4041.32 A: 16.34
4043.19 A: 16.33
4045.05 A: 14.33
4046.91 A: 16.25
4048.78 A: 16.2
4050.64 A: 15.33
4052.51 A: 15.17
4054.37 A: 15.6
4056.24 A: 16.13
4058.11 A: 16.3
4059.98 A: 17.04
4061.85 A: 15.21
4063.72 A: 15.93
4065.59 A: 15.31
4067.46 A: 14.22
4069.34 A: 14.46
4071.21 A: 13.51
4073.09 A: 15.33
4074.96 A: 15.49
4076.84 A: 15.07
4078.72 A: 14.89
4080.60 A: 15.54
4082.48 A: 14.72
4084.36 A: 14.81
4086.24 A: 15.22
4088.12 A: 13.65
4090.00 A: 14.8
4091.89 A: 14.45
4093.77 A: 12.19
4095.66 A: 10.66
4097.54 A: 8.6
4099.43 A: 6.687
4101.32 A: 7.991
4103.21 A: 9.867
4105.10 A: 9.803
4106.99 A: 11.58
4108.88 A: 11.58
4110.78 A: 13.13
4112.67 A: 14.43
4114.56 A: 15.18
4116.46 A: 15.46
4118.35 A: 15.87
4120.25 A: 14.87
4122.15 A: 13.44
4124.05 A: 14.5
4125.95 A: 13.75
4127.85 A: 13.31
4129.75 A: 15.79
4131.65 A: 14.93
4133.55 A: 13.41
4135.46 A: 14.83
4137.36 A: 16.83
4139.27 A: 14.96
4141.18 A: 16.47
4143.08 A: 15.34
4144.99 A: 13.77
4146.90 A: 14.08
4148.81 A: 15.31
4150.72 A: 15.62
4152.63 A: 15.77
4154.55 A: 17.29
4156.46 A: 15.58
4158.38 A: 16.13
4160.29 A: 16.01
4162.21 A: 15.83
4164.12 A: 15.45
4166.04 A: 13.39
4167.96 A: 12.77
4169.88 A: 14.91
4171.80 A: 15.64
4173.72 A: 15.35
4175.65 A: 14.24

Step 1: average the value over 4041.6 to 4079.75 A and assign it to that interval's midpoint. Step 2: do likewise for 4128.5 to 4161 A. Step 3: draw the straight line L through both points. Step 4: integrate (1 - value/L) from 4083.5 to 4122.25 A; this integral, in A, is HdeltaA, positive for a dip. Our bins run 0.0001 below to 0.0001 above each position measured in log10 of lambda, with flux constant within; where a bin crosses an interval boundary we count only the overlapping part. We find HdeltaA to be 7.16 A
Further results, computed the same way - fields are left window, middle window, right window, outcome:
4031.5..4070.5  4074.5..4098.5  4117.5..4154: 2.56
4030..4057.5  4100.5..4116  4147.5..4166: 3.92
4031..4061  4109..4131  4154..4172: 1.62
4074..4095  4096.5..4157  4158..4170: 4.11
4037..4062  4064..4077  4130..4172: 0.77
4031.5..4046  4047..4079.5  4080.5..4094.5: -0.14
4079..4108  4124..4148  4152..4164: -0.12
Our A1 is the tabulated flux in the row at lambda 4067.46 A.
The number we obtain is 14.22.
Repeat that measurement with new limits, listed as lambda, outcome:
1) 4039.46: 15.98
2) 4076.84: 15.07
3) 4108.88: 11.58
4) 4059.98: 17.04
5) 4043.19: 16.33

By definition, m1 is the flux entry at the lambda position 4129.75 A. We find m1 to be 15.79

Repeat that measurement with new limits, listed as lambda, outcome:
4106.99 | 11.58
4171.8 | 15.64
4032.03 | 16.05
